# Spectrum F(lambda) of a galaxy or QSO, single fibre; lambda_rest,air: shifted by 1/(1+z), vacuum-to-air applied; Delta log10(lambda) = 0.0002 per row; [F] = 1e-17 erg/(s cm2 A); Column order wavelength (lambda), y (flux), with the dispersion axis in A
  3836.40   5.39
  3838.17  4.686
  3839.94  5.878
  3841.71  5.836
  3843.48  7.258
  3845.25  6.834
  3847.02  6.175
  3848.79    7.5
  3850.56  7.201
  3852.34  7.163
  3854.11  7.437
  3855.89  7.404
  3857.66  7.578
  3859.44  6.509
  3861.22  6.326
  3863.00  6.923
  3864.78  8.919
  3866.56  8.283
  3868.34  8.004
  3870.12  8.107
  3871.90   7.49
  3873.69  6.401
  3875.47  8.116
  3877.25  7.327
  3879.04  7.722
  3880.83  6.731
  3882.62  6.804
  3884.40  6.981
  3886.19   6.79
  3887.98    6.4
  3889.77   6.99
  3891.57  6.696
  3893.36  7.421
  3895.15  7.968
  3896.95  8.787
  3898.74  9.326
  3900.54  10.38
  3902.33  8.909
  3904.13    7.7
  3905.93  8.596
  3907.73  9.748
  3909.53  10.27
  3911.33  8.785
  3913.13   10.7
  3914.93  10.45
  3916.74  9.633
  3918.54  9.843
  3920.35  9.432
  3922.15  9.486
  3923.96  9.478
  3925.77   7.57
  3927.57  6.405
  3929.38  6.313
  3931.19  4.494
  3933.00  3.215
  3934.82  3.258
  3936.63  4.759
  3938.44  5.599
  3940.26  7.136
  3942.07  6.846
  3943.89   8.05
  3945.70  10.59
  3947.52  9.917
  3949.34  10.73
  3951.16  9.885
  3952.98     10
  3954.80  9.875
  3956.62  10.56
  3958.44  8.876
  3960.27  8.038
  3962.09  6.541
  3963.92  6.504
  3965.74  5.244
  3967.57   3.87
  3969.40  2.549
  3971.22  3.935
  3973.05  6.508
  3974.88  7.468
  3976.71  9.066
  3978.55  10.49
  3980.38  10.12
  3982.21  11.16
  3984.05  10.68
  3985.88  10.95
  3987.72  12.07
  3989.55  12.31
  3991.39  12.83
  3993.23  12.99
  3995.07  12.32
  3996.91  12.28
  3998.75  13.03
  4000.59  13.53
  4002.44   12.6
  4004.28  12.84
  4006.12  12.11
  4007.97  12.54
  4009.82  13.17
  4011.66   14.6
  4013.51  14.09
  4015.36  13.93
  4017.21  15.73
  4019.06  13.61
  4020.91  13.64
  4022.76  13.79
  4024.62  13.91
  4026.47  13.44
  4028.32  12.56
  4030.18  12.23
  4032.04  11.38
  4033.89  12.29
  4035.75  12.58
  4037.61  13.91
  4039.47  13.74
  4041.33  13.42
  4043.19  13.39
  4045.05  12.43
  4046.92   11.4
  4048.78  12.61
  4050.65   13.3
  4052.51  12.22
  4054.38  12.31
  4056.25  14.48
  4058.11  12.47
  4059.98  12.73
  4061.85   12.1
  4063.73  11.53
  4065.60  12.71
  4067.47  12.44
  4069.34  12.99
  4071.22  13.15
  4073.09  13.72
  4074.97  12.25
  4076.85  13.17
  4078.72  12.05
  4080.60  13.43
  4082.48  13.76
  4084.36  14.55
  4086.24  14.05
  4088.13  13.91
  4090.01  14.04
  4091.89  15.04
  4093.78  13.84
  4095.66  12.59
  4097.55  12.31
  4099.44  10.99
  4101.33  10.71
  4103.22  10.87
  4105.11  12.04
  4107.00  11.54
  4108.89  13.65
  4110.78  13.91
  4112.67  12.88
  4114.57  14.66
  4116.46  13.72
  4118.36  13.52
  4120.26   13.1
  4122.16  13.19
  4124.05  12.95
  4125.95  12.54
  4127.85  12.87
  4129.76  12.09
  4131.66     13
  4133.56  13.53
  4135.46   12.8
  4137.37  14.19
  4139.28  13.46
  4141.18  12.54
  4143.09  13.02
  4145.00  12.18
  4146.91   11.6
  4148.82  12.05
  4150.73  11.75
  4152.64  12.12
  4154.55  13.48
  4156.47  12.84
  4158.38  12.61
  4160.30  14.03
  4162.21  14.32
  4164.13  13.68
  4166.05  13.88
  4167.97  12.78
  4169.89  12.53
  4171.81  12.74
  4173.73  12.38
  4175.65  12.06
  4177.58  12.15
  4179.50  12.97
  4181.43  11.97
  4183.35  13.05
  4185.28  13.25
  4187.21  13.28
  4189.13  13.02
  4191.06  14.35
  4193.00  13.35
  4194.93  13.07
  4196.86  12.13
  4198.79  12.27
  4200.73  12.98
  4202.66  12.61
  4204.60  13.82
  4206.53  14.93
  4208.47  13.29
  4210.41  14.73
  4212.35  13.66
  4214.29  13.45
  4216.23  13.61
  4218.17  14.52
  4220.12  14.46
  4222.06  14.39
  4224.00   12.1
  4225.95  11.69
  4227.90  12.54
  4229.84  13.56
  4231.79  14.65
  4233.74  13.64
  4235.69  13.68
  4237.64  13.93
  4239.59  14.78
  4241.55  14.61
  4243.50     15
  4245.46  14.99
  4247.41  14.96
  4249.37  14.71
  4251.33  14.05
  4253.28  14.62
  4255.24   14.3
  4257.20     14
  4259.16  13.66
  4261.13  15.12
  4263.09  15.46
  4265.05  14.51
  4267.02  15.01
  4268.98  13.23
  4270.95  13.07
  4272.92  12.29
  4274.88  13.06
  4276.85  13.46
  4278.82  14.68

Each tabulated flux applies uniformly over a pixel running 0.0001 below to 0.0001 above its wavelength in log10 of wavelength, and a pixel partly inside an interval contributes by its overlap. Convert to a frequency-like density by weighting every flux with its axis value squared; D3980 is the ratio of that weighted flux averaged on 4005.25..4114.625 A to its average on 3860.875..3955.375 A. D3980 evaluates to 1.76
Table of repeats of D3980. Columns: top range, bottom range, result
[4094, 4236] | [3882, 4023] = 1.54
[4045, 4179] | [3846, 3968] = 1.83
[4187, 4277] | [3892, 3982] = 2.00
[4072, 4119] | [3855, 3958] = 1.80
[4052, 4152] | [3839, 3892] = 2.04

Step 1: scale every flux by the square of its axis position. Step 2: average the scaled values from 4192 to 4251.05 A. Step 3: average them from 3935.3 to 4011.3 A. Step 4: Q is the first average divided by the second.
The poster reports 1.6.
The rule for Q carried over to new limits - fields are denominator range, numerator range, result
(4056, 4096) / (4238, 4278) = 1.18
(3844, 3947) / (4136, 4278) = 2.05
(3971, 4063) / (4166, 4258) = 1.21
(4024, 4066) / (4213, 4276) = 1.21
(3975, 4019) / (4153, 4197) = 1.15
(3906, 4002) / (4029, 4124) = 1.56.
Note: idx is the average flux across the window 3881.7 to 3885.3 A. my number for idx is 6.9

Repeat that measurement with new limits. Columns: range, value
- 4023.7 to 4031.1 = 13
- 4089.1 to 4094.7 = 14.3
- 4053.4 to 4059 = 13.1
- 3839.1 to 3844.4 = 6.33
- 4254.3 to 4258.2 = 14.1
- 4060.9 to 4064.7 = 11.8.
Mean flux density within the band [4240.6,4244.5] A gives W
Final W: 14.8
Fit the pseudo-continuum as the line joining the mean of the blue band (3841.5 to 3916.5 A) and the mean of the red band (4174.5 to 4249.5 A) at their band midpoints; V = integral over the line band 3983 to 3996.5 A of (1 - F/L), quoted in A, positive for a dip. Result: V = -3.2 A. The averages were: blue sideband 7.82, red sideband 13.5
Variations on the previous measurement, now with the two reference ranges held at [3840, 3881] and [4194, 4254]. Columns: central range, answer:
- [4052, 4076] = -4.0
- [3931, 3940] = 4.3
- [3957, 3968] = 2.7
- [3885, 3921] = -3.1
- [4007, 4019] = -4.8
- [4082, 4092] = -2.5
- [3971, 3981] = 1.3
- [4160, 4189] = -0.2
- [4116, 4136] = -1.6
